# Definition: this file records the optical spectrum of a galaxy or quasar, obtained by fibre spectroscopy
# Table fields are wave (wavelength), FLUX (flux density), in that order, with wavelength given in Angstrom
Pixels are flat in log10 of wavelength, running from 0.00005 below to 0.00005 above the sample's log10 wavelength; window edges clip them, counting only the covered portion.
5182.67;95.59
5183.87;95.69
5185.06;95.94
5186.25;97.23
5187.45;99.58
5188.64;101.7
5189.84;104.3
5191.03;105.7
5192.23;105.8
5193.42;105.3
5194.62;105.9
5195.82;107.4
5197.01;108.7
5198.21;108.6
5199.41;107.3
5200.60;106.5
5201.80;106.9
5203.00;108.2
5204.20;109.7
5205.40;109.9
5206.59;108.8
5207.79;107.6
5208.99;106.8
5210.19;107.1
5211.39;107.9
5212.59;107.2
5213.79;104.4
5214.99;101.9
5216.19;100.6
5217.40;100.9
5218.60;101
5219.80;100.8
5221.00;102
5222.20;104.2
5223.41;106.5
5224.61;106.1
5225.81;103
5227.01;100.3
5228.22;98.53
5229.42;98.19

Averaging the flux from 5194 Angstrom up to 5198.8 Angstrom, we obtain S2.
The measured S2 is 108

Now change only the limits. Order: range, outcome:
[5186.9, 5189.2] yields 101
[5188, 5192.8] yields 104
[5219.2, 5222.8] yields 102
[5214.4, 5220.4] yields 101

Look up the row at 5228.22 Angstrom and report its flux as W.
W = 98.53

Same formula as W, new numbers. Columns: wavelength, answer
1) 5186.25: 97.23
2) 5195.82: 107.4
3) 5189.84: 104.3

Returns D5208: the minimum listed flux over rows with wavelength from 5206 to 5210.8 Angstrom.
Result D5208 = 106.8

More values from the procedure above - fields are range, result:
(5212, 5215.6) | 101.9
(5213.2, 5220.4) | 100.6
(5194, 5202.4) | 105.9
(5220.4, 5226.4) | 102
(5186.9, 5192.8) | 99.58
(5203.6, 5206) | 109.7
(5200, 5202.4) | 106.5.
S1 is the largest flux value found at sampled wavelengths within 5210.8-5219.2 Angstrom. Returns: 107.9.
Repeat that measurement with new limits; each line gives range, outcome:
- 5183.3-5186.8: 97.23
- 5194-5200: 108.7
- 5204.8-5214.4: 109.9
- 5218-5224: 106.5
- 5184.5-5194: 105.8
